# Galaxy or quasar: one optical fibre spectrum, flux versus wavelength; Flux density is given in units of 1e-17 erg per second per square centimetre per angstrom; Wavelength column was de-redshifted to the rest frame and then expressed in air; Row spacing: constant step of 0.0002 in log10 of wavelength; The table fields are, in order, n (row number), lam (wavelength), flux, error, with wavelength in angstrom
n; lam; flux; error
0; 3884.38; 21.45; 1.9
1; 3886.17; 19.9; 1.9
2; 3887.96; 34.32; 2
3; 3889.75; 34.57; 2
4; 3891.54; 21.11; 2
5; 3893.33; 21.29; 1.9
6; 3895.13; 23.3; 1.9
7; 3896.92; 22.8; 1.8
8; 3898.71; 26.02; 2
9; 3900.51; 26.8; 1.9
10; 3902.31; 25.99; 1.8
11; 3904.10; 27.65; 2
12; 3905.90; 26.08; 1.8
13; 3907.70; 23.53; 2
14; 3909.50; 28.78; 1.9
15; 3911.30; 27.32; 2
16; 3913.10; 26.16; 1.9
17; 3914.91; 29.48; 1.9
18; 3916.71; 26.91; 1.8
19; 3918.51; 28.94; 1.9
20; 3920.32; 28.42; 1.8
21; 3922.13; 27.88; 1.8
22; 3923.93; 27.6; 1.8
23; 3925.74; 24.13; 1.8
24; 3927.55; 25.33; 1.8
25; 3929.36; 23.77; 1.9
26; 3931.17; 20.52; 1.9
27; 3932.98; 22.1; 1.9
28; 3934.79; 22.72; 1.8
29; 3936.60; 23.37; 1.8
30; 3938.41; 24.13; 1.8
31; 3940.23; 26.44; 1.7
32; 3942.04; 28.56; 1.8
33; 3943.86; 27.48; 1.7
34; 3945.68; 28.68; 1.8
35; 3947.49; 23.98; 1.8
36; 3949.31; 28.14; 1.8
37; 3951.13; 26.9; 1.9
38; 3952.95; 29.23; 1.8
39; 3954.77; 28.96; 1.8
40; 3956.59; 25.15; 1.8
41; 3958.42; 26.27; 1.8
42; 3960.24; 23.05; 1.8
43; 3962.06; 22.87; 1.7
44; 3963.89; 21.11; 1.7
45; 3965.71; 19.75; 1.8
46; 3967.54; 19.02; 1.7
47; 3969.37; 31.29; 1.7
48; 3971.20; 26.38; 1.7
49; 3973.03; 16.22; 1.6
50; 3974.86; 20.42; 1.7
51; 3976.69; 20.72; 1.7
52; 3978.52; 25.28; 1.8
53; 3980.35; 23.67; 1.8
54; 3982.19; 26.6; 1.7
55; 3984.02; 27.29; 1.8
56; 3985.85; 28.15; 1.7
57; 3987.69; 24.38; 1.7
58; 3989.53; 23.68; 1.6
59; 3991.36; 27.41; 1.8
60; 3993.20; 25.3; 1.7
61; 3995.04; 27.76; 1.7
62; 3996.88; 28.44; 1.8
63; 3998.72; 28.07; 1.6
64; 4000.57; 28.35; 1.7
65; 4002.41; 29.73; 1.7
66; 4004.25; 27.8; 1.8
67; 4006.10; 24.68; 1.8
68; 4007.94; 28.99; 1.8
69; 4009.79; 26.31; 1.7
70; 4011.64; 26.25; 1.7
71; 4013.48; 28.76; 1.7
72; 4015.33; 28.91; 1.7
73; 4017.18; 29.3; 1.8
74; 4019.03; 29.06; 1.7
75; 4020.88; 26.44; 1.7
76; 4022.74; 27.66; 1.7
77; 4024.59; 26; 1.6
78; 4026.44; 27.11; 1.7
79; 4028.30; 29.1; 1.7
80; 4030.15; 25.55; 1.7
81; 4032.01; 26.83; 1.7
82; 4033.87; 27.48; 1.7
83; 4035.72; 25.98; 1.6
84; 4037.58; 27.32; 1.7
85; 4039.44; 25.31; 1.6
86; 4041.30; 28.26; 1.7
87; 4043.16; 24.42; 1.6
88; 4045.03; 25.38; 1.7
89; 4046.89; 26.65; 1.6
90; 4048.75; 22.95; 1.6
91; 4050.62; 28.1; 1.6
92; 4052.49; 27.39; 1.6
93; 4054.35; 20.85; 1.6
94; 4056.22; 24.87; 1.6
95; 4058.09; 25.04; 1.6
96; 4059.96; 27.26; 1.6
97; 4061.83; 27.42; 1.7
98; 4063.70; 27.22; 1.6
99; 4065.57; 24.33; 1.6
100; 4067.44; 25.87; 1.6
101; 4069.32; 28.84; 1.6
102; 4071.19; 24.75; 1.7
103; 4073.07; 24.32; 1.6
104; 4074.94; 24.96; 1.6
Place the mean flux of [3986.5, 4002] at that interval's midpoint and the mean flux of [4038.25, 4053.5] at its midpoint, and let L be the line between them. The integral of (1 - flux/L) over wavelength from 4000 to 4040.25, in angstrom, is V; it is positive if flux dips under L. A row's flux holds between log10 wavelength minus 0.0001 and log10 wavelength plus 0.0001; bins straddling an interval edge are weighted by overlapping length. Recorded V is -1.5 angstrom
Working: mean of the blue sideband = 26.8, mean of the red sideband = 26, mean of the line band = 27.4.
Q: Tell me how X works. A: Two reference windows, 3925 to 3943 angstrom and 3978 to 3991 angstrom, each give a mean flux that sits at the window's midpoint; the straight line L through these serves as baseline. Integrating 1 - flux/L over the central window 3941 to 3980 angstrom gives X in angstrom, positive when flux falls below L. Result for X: 0.3 angstrom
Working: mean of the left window 24.1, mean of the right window 25.7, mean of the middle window 24.7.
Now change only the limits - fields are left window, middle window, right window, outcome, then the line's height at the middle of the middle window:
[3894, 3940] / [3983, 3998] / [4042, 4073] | -0.55 angstrom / 25.6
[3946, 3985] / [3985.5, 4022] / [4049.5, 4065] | -3.34 angstrom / 25.1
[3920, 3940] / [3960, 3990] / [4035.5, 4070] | 1.79 angstrom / 25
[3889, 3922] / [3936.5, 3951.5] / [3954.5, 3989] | -0.96 angstrom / 25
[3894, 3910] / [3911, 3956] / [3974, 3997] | -1.51 angstrom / 25.4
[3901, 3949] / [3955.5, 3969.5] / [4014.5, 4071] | 1.60 angstrom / 26.2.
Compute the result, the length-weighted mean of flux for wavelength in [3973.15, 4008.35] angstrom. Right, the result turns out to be 25.9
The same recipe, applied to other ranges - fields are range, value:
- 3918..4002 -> 25.3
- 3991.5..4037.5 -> 27.5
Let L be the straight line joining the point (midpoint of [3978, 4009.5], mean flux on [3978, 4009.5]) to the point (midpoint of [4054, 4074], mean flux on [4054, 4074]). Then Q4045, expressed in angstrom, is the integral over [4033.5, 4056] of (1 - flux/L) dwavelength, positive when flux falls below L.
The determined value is 0.18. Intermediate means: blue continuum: 26.8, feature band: 25.8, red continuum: 25.7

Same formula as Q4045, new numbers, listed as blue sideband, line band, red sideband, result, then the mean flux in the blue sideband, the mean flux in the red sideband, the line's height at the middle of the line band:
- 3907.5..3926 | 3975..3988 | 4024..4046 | 1.0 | 27.4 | 26.6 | 27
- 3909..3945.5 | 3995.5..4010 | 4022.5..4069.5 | -1.0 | 26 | 26.2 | 26.1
